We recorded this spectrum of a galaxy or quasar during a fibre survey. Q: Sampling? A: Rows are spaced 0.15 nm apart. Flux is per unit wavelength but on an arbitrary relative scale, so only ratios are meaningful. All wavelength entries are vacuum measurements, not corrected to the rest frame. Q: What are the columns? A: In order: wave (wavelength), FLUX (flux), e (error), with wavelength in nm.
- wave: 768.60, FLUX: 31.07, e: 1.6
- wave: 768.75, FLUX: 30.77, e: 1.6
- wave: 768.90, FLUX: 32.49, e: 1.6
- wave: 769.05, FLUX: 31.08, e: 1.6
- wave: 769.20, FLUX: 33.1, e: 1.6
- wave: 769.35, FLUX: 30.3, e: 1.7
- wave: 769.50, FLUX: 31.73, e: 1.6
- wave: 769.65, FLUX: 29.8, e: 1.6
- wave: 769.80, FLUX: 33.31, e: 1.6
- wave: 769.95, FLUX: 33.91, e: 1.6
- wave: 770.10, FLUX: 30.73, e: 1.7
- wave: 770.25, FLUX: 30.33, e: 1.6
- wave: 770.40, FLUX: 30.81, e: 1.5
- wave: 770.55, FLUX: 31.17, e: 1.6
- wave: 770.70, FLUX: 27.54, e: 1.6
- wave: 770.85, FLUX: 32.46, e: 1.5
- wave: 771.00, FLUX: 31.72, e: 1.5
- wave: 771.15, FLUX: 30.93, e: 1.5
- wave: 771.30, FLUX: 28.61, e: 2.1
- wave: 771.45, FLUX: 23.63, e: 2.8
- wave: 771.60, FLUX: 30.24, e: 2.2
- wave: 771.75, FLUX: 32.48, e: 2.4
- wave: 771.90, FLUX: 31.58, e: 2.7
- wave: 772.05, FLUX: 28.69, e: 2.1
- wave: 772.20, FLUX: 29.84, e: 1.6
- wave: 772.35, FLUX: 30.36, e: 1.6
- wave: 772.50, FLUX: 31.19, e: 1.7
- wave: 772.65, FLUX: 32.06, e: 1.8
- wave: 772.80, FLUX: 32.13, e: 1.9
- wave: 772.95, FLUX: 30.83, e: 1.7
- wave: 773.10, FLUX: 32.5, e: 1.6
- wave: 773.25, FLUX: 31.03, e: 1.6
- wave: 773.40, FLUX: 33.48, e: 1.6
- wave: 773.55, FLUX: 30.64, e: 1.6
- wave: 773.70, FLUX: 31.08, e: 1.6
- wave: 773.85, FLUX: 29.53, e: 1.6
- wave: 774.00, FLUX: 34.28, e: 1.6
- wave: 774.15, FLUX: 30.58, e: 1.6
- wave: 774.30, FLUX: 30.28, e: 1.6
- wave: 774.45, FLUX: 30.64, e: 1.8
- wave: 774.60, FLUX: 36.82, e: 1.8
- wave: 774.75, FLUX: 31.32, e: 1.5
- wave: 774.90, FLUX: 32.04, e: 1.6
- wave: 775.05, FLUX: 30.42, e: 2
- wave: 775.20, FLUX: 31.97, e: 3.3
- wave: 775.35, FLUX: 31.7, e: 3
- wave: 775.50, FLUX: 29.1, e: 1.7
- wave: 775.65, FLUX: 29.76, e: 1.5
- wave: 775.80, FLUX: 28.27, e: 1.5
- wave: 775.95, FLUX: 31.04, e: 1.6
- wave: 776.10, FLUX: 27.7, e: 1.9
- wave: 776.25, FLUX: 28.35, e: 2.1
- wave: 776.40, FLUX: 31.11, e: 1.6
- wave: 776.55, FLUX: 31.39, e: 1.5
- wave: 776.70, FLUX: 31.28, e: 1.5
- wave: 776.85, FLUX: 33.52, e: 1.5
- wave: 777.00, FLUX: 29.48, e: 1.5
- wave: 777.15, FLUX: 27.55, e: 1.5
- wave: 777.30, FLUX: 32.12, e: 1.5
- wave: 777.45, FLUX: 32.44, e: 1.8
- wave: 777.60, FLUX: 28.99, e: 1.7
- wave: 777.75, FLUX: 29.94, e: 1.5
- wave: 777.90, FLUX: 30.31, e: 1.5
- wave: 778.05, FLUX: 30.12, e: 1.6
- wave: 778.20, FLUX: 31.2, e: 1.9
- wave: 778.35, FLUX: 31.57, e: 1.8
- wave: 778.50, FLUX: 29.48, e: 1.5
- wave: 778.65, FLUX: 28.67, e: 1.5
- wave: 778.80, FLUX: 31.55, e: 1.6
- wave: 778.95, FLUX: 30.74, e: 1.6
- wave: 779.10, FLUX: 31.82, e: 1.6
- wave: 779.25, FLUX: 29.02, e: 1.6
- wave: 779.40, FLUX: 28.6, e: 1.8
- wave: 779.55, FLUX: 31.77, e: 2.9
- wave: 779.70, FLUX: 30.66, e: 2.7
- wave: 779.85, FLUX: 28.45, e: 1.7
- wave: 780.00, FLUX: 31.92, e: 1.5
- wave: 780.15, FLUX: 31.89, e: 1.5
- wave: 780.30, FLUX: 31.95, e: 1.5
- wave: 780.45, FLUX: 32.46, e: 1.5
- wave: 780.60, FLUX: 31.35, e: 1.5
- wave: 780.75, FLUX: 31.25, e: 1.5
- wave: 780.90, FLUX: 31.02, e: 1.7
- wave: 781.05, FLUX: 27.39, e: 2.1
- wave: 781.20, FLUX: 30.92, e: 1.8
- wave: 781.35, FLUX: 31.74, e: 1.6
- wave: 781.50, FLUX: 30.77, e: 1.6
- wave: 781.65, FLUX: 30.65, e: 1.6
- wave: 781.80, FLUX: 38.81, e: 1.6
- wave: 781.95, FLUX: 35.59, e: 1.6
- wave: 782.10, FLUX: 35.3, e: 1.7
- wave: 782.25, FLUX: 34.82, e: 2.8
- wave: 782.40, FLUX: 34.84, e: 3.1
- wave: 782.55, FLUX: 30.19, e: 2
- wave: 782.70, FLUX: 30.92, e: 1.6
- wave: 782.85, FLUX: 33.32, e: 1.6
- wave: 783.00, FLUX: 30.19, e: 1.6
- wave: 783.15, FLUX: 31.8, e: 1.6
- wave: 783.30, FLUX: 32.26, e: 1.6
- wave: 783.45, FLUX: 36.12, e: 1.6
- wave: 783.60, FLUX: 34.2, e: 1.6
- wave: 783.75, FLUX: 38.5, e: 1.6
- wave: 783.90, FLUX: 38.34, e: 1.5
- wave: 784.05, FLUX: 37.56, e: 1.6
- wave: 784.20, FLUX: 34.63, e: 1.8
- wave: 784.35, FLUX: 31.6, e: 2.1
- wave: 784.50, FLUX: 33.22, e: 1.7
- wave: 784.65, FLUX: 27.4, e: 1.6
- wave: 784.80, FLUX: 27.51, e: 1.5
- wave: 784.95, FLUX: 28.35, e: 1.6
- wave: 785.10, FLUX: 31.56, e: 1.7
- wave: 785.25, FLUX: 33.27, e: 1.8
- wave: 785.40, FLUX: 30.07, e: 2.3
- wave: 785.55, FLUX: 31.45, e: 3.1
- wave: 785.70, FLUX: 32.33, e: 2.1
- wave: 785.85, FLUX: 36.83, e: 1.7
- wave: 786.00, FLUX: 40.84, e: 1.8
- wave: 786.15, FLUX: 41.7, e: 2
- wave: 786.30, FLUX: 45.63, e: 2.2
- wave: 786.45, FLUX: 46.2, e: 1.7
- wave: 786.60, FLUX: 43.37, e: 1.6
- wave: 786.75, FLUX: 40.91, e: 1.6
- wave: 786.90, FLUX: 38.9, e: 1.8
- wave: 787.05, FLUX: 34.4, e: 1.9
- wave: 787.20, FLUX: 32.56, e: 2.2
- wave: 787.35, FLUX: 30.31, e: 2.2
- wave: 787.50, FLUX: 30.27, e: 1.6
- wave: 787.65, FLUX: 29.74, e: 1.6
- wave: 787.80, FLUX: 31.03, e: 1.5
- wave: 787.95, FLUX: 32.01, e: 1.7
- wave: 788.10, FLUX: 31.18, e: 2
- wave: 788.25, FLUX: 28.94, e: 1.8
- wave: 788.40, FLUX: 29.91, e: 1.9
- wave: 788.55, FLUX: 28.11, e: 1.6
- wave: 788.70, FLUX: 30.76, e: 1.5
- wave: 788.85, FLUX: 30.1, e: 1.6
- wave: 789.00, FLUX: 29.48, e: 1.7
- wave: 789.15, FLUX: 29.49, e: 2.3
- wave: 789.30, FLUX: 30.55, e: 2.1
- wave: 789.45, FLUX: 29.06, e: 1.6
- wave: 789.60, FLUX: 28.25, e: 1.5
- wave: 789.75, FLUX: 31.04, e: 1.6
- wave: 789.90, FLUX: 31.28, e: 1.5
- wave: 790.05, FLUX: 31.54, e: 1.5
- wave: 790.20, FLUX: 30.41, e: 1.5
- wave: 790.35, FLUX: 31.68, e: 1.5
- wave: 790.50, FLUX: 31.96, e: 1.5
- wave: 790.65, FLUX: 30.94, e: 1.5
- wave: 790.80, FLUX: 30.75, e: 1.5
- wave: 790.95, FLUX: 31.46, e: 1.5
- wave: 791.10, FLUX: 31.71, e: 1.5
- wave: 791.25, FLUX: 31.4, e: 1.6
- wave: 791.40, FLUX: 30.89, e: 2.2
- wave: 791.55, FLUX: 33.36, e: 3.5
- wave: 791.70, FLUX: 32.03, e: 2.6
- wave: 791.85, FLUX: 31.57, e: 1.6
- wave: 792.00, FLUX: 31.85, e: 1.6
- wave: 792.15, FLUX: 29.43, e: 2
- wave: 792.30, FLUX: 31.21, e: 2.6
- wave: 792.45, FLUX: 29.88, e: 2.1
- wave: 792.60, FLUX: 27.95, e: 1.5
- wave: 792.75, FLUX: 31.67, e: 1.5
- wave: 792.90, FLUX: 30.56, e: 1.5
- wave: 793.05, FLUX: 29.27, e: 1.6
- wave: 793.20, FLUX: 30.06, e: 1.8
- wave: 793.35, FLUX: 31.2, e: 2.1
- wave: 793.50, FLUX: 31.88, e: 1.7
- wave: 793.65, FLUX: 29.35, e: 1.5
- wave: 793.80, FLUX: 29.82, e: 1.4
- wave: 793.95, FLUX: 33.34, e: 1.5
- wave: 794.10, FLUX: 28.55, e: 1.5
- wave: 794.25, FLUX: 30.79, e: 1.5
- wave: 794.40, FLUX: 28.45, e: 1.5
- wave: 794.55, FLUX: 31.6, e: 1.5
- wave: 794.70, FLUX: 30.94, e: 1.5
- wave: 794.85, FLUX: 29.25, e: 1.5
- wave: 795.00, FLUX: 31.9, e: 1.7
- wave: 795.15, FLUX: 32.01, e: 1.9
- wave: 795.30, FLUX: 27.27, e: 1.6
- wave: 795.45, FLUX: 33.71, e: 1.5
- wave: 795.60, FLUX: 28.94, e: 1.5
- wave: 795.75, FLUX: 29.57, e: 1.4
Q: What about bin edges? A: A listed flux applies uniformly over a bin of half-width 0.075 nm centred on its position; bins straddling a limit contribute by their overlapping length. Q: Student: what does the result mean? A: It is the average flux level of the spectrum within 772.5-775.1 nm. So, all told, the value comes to 31.7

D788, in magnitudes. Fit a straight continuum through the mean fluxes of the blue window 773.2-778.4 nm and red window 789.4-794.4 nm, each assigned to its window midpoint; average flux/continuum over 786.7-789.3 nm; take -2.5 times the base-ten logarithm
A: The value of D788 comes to -0.03 mag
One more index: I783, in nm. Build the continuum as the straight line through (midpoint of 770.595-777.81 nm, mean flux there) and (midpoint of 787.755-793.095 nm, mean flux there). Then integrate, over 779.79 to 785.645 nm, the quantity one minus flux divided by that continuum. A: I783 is -0.330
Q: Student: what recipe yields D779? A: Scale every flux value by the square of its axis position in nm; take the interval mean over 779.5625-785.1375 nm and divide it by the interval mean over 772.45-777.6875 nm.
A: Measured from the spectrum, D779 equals 1.1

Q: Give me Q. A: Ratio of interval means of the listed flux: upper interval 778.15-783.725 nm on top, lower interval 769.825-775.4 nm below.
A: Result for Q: 1.02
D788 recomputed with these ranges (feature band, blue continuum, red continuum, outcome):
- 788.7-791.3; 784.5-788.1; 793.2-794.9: 0.066 mag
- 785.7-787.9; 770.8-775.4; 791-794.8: -0.200 mag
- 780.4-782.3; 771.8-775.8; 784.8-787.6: 0.051 mag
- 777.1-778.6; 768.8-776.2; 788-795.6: 0.016 mag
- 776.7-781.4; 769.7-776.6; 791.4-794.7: 0.005 mag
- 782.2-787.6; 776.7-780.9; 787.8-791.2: -0.134 mag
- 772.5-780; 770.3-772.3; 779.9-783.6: 0.010 mag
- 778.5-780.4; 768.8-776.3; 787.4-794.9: 0.008 mag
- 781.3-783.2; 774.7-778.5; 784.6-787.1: 0.027 mag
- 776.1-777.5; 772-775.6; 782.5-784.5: 0.053 mag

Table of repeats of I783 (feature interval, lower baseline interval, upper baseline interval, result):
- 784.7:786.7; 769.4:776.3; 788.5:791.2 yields -0.356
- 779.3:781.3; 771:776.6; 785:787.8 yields 0.161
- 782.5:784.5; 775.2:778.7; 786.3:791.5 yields -0.157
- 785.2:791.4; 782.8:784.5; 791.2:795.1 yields -0.063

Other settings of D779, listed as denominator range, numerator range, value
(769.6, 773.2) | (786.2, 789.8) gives 1.12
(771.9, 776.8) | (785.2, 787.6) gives 1.22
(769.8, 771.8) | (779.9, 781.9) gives 1.07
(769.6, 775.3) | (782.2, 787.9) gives 1.14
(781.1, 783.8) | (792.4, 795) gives 0.94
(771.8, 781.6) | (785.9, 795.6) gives 1.07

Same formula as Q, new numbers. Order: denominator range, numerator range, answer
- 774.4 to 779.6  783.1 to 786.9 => 1.16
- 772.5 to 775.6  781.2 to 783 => 1.05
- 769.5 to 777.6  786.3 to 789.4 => 1.08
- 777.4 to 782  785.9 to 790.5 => 1.07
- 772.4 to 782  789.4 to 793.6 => 0.99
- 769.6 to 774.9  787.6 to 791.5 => 0.98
